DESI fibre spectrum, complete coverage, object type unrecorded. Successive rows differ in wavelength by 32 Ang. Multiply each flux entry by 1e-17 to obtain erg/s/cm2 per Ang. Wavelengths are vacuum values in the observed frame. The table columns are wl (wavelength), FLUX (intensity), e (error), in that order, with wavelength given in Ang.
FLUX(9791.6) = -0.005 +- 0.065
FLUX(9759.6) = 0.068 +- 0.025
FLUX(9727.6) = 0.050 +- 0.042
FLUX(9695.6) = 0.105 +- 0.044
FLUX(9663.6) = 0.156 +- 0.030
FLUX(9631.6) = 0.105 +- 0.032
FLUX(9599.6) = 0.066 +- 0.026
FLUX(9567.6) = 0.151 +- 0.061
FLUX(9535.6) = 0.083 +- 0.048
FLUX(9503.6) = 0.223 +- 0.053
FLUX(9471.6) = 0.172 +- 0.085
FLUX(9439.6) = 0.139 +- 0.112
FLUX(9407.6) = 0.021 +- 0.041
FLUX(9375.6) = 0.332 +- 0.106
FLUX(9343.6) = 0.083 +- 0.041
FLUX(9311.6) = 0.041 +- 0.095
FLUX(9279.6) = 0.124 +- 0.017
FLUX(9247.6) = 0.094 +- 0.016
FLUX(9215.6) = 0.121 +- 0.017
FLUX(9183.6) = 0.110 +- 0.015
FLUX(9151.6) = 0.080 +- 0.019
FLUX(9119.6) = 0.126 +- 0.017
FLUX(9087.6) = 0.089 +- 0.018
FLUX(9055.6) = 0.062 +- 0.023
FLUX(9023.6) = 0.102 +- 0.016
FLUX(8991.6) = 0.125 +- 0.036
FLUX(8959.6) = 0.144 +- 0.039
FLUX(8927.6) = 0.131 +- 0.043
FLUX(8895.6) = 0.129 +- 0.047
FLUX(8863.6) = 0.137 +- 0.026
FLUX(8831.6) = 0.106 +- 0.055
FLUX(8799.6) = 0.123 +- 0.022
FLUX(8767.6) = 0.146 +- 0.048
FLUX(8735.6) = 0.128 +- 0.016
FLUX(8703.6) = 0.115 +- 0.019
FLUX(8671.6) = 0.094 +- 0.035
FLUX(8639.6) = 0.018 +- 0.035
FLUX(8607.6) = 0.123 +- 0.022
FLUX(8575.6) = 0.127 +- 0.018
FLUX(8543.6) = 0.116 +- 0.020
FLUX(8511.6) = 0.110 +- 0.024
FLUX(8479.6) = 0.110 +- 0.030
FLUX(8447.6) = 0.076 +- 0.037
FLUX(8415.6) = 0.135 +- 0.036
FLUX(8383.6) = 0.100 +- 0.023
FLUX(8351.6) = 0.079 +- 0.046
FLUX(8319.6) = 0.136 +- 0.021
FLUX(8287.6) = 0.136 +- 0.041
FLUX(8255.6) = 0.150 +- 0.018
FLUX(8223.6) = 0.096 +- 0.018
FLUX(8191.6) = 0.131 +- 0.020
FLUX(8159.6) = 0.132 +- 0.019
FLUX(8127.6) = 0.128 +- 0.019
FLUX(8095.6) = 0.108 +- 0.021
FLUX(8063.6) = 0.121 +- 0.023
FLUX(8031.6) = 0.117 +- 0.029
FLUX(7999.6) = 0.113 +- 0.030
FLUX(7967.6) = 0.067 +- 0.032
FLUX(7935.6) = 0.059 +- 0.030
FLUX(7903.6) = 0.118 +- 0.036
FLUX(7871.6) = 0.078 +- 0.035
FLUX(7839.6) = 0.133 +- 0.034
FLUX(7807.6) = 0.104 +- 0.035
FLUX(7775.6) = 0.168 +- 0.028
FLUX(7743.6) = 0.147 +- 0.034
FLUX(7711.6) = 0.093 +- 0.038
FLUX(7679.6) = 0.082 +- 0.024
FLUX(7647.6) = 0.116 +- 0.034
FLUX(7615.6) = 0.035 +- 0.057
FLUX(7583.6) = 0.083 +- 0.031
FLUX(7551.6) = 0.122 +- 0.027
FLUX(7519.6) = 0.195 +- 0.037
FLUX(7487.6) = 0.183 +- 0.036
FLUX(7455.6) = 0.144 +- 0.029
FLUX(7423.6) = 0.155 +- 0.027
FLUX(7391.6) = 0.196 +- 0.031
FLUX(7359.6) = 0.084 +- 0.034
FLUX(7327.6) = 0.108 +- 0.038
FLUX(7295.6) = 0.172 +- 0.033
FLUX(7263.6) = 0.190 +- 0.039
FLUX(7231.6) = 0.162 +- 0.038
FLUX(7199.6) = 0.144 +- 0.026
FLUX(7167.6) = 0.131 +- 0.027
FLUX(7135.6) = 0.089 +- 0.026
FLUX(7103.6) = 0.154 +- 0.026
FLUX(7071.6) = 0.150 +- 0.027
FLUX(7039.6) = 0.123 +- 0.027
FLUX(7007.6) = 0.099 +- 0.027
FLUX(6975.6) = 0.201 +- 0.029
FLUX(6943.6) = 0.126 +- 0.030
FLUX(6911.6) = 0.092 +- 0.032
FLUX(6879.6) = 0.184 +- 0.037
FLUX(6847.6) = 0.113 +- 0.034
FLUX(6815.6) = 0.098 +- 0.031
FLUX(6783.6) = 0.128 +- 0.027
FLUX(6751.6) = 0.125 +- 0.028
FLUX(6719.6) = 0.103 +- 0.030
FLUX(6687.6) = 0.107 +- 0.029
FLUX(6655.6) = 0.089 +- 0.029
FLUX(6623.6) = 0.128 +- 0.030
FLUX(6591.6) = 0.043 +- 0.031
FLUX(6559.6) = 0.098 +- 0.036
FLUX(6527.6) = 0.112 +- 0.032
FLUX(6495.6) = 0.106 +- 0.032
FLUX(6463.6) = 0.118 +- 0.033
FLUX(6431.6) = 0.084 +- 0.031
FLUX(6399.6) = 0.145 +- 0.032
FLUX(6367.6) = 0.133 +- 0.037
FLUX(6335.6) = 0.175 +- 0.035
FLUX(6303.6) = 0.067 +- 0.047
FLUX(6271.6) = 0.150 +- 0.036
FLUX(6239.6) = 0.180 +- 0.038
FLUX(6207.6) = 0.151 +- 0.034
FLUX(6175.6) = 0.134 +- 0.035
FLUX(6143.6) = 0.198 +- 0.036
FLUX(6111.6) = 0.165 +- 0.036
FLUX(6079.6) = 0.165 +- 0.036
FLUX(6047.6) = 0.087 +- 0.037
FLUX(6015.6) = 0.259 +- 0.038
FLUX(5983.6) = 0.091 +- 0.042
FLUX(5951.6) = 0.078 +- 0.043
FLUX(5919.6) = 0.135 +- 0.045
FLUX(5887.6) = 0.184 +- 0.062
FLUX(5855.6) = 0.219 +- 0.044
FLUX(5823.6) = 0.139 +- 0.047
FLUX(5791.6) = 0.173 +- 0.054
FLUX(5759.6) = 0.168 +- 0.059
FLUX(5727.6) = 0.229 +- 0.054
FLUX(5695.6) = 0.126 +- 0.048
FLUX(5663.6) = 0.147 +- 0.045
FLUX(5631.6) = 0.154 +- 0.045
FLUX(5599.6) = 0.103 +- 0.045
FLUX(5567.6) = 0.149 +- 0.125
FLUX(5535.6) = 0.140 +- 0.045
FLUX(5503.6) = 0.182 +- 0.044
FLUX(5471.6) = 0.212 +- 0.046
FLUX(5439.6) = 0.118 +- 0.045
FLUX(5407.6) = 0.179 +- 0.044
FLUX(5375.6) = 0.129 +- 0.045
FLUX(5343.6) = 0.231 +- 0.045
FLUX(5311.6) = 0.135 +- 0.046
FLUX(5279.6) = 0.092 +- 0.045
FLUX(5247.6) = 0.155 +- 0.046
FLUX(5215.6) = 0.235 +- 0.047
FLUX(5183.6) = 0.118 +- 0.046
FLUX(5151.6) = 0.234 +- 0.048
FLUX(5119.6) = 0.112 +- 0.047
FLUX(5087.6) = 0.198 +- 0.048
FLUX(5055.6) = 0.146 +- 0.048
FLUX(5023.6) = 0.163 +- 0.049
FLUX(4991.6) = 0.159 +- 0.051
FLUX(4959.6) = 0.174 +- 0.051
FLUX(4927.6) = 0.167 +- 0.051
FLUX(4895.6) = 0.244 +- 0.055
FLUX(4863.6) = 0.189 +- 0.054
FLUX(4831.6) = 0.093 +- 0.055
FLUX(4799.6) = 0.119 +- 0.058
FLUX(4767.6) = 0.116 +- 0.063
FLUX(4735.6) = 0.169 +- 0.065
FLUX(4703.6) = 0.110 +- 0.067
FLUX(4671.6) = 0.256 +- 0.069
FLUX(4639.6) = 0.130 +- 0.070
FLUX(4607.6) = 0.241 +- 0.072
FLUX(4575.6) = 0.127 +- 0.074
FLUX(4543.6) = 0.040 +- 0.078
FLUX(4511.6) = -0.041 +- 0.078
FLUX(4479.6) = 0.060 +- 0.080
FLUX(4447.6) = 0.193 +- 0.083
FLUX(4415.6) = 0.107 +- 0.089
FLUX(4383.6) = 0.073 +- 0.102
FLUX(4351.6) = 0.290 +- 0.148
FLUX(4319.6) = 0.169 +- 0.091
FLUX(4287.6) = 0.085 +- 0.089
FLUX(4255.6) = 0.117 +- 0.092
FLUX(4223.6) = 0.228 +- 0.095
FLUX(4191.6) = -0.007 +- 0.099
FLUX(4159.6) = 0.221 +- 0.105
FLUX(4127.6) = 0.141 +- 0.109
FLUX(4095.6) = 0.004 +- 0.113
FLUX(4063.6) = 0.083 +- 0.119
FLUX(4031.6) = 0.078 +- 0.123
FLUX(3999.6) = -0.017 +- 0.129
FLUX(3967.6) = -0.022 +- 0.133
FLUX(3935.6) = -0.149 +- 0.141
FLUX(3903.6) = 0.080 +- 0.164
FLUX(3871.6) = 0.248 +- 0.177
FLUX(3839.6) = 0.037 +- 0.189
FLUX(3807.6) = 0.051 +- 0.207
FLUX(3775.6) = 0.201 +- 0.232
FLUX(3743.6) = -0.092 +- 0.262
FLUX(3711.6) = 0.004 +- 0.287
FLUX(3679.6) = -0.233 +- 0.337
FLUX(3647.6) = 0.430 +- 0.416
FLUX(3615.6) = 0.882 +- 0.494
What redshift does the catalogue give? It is 0.11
